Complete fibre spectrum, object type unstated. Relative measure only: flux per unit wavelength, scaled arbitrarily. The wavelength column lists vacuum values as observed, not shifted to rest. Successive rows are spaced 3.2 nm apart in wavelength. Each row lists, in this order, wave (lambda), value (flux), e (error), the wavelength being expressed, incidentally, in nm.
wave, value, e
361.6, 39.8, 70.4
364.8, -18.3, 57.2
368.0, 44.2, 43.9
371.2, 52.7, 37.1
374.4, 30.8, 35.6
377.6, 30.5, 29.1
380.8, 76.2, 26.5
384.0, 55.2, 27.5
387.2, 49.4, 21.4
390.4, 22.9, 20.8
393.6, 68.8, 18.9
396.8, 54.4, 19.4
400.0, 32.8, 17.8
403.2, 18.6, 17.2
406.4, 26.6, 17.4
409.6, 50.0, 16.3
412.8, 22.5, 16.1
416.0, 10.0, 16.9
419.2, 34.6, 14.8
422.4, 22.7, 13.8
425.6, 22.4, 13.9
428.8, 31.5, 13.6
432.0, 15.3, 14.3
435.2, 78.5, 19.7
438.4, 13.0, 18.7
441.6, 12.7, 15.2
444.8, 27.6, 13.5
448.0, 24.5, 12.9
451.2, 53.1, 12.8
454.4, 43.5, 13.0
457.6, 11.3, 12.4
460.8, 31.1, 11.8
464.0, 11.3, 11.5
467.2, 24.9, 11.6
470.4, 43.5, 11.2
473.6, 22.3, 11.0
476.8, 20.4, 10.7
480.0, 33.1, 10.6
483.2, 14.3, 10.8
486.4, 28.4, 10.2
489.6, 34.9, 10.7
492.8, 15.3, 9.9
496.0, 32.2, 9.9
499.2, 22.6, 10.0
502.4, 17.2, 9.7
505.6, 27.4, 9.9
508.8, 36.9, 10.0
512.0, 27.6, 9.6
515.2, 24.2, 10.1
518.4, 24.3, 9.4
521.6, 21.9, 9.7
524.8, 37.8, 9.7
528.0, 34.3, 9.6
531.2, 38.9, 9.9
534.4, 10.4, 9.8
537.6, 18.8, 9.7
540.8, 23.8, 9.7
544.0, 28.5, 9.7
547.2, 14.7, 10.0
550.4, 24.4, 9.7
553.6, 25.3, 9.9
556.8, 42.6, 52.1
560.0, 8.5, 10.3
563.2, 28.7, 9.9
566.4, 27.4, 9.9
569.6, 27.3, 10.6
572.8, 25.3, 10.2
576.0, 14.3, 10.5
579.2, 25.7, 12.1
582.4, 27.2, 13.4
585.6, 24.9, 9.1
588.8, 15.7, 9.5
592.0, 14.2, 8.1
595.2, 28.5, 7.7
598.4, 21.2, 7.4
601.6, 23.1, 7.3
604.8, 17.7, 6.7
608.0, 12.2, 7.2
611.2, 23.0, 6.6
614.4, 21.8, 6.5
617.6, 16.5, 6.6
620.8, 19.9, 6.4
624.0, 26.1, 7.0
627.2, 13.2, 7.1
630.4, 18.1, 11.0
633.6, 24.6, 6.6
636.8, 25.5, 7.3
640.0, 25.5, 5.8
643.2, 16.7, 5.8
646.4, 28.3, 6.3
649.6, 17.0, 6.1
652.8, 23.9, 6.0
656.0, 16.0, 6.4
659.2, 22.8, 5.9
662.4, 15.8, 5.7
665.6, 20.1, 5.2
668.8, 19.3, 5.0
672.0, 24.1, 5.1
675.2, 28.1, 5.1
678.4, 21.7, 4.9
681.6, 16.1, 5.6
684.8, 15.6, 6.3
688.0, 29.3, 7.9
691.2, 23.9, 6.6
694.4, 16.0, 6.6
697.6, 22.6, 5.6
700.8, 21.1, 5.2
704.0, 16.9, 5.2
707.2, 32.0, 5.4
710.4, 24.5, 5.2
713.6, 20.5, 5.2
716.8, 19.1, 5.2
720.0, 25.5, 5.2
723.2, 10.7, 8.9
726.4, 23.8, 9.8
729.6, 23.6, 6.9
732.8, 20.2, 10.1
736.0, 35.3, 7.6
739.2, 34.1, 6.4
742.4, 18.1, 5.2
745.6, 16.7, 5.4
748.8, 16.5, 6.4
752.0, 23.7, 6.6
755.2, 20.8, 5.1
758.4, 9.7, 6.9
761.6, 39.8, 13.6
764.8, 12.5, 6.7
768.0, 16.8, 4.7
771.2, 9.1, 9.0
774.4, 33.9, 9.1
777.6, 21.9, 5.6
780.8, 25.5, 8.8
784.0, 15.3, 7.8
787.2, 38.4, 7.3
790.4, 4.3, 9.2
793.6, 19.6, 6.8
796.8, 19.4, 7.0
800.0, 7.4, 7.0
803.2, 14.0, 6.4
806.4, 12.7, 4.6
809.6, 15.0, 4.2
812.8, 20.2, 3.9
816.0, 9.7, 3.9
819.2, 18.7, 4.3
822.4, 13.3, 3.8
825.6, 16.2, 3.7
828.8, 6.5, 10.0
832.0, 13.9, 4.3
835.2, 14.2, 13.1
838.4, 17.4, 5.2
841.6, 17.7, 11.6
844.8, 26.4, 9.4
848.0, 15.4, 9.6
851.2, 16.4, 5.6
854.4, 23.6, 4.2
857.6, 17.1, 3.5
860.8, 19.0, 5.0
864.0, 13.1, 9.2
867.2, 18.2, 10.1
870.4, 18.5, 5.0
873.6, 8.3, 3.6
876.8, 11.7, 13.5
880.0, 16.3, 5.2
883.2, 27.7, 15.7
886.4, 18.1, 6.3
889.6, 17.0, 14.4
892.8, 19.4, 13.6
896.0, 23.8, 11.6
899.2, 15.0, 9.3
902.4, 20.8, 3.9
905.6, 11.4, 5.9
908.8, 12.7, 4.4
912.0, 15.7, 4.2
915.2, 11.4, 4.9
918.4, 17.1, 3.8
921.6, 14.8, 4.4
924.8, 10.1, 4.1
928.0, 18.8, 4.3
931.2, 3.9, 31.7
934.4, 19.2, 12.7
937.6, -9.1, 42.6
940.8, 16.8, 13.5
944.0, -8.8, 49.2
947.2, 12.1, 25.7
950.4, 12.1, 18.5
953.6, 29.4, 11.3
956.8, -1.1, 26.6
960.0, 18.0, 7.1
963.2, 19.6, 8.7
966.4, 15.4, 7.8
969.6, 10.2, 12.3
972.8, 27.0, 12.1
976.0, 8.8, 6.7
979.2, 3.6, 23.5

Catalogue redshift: 0.544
